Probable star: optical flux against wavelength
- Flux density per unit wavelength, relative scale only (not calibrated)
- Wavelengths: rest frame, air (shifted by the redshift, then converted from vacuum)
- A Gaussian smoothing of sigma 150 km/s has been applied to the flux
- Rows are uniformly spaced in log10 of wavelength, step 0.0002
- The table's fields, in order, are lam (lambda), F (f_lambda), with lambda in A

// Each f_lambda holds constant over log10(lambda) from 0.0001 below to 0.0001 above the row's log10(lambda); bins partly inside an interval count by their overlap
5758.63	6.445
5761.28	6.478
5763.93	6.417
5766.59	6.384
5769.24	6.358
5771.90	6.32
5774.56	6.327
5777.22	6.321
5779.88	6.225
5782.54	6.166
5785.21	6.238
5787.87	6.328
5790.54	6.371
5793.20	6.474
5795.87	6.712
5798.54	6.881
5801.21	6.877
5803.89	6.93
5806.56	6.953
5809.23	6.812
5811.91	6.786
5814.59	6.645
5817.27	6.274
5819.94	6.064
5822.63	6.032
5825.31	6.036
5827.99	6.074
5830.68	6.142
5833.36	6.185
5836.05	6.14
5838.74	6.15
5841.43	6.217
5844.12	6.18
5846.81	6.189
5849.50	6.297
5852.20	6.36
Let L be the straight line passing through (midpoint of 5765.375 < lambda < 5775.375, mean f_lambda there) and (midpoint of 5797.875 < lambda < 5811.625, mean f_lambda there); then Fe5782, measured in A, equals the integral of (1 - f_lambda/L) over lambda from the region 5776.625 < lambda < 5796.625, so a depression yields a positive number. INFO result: 0.8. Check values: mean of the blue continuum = 6.35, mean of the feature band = 6.35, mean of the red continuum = 6.88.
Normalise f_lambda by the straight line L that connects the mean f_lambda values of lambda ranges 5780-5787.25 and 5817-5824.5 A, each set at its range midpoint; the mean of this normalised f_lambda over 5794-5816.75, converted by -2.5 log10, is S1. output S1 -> -0.11 mag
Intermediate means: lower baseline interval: 6.22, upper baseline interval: 6.1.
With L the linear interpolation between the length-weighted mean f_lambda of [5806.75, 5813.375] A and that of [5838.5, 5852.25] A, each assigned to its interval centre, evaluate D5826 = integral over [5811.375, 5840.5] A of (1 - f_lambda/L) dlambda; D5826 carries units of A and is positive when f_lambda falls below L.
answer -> 1.5 A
